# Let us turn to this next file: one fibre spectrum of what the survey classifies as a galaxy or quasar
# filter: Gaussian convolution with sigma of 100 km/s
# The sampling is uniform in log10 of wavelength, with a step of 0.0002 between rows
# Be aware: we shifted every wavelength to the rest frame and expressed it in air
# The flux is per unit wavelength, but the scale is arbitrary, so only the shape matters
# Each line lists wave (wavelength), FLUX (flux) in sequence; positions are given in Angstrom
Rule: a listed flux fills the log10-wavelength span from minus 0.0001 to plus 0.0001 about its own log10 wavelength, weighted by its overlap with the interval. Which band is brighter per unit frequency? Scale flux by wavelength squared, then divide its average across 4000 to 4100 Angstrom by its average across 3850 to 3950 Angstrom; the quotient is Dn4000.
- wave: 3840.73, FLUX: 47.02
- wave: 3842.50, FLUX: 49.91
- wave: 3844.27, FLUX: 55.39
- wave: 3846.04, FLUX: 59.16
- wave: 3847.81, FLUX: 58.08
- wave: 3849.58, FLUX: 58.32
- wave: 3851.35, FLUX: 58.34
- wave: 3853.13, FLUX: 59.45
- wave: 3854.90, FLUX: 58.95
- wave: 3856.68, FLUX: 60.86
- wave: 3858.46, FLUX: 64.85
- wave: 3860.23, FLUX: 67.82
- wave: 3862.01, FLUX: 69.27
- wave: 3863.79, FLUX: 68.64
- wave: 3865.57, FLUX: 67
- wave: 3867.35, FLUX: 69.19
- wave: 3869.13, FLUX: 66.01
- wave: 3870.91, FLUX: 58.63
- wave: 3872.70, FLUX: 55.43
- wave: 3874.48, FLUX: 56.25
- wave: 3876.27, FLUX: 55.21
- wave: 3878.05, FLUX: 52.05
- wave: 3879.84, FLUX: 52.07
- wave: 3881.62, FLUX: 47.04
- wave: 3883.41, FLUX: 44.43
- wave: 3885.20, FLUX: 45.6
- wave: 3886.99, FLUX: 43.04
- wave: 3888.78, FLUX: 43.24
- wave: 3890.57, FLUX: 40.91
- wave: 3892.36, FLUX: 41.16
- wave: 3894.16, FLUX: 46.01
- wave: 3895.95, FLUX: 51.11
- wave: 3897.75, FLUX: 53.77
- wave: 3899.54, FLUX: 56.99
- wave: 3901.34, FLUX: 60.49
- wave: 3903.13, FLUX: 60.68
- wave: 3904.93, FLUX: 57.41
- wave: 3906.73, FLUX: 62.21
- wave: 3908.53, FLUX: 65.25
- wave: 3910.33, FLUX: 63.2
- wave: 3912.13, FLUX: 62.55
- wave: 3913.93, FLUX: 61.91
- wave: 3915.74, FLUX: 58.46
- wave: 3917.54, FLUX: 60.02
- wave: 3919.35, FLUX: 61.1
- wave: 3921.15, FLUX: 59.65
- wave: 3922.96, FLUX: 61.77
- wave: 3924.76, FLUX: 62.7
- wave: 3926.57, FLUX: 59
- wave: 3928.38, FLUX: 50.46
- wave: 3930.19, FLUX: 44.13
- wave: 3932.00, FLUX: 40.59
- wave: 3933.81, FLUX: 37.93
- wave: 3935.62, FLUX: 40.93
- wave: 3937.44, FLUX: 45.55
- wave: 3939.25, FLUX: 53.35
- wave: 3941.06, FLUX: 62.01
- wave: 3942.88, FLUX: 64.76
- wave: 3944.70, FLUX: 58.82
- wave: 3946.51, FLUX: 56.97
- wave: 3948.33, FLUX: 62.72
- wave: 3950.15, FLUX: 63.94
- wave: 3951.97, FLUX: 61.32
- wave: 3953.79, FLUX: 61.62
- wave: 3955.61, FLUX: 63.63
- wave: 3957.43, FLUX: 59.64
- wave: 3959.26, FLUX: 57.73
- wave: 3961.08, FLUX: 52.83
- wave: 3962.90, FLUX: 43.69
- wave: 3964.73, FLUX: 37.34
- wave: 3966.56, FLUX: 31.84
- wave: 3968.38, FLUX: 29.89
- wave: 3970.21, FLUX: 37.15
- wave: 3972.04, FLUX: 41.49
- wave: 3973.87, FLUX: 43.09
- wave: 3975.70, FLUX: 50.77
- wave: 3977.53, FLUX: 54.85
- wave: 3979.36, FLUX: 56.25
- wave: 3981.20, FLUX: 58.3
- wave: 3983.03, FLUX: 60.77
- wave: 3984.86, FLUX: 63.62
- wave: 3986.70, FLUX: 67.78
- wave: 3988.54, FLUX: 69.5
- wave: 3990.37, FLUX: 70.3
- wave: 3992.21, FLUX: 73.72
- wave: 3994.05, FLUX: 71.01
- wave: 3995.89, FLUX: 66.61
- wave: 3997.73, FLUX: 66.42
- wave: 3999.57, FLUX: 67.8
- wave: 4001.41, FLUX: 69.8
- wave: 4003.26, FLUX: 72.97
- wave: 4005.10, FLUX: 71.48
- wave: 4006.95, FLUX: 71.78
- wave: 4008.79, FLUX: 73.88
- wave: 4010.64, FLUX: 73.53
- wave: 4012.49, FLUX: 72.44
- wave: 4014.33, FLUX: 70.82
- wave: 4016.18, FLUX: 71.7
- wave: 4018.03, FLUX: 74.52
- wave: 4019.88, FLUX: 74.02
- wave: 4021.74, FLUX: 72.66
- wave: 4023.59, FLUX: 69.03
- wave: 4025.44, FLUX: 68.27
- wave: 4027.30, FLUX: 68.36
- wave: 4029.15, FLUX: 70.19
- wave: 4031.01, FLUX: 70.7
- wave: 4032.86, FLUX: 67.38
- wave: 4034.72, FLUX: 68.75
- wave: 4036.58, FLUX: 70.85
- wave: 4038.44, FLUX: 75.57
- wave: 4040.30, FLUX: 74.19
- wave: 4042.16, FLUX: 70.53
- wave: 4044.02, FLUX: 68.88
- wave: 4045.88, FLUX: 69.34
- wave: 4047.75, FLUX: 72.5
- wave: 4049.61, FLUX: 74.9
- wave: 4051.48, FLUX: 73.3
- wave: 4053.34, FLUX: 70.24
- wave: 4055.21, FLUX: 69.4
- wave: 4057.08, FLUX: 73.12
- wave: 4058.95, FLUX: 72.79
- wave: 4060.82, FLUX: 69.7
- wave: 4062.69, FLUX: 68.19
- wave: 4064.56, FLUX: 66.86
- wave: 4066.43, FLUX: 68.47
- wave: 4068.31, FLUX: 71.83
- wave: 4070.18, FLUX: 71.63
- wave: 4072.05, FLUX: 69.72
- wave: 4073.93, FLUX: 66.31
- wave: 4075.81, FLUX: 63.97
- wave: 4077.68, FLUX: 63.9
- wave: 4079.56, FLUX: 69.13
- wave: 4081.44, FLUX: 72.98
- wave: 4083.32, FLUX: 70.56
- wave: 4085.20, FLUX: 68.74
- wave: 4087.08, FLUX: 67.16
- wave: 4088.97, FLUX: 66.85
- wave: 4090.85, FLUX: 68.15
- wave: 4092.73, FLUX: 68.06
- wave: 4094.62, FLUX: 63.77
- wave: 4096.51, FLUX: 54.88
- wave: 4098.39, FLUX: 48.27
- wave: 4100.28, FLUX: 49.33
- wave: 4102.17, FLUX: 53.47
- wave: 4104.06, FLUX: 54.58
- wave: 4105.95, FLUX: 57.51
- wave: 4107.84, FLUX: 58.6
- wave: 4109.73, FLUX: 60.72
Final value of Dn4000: 1.33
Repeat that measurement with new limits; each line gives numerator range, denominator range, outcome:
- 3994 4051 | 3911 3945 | 1.35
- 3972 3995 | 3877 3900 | 1.35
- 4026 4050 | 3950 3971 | 1.48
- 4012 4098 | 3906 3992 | 1.33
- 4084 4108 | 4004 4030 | 0.87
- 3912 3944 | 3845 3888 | 0.97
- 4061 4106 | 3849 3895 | 1.29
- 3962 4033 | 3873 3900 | 1.37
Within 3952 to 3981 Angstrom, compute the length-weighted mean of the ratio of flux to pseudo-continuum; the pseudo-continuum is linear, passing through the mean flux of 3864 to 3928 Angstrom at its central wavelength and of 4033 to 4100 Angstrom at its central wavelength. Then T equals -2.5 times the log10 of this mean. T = 0.25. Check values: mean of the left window 56.1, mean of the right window 68.4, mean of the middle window 48.8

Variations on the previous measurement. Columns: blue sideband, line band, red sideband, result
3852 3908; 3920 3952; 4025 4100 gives 0.099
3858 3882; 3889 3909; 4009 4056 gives 0.173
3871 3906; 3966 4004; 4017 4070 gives 0.091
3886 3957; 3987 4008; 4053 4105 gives -0.162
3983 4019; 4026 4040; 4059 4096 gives -0.015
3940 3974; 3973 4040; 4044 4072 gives -0.108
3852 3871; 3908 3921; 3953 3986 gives -0.070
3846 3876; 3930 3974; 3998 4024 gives 0.325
